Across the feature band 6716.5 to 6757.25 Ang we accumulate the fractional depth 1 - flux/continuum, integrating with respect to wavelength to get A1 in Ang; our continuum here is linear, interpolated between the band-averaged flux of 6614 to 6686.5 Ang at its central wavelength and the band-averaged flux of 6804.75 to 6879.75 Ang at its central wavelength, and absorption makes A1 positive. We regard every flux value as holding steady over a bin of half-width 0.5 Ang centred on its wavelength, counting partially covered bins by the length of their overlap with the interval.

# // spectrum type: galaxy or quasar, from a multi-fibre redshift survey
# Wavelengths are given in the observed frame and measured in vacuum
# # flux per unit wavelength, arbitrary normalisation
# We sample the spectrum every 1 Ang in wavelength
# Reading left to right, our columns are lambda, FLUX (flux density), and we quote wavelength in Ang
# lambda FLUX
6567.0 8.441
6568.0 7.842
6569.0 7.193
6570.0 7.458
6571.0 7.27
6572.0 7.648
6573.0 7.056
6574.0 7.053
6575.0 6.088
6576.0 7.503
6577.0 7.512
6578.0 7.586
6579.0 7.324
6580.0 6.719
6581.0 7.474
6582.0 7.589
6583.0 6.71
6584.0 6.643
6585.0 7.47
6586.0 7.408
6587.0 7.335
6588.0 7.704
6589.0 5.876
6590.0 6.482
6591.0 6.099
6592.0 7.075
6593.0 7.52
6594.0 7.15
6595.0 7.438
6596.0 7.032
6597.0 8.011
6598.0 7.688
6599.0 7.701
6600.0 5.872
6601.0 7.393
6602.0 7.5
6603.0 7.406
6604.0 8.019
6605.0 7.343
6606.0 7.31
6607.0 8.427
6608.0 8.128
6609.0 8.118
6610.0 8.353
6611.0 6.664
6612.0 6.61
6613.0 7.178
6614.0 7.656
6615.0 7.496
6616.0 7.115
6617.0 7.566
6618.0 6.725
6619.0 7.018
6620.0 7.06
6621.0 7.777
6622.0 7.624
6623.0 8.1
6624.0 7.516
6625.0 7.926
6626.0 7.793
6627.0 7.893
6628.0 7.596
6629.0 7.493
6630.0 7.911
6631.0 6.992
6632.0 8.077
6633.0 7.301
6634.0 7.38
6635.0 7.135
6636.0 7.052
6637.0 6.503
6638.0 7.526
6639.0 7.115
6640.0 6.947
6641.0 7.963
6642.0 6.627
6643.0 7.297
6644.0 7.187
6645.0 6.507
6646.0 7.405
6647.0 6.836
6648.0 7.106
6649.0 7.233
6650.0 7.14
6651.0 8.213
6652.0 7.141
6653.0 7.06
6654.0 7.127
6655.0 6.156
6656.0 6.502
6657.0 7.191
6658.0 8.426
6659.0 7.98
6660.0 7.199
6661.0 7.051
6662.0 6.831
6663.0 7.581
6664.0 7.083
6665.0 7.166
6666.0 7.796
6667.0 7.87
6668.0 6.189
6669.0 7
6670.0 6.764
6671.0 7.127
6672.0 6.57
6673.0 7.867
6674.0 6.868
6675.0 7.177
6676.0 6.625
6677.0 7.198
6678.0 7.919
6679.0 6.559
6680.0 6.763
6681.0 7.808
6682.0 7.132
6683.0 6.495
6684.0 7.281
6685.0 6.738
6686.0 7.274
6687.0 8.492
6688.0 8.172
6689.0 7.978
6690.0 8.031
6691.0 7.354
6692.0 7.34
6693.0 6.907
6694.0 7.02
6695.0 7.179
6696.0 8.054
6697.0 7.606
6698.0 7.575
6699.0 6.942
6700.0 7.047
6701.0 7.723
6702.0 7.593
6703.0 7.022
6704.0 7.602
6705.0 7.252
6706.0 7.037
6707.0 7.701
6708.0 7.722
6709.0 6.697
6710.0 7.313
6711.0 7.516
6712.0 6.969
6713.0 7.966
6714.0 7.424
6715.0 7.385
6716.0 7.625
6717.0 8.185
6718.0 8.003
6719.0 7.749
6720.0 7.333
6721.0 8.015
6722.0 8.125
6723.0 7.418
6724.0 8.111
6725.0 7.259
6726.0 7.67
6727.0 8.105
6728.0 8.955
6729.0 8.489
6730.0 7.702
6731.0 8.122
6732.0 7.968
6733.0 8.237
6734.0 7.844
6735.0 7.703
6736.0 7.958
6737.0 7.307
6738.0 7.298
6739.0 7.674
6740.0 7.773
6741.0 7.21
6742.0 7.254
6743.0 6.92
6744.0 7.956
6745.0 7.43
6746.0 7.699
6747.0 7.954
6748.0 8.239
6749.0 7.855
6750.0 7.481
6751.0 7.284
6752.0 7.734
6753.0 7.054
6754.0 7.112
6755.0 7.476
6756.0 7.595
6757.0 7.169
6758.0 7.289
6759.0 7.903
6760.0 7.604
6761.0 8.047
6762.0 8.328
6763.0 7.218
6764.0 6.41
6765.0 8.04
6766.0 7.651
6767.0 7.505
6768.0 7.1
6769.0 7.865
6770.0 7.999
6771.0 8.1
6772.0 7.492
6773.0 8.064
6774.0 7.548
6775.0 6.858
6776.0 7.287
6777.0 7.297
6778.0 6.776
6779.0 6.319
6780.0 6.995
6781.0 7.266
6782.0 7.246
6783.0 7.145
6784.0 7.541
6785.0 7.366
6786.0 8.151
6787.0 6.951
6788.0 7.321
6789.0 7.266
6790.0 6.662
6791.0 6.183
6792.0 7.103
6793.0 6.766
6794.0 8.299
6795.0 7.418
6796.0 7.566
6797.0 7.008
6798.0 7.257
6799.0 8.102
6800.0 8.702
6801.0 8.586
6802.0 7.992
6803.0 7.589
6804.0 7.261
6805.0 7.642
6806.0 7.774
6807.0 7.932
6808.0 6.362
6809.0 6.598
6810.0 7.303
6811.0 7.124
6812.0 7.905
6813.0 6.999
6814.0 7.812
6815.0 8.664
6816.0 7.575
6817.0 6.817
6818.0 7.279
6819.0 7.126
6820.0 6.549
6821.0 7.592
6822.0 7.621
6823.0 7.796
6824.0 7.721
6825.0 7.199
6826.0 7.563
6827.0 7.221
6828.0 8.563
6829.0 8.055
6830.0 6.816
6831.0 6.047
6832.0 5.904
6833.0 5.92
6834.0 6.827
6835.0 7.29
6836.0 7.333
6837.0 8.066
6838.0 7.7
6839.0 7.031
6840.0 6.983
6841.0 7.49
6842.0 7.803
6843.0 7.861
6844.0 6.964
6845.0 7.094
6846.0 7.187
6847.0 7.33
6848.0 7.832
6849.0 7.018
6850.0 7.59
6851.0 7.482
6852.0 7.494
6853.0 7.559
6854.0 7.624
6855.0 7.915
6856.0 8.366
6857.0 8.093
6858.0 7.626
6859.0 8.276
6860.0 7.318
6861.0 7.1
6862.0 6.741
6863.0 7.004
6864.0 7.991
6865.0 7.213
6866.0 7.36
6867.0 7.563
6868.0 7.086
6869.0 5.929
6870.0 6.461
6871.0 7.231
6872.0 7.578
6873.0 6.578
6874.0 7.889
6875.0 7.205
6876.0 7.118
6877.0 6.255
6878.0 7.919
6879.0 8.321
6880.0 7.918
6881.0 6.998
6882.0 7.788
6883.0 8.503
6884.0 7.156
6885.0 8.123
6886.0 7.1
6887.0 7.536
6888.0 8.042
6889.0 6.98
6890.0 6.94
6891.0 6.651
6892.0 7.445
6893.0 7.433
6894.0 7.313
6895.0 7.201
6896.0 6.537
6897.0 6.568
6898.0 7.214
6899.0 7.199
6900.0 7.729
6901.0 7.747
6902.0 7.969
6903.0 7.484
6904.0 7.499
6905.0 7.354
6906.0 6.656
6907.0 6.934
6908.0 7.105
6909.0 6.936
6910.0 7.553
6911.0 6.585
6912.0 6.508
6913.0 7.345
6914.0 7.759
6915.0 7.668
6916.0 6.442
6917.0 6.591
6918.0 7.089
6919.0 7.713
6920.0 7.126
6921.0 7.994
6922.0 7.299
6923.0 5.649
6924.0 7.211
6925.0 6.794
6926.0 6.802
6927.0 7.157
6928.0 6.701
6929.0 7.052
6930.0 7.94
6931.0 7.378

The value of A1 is -2.4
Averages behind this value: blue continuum 7.25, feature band 7.72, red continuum 7.35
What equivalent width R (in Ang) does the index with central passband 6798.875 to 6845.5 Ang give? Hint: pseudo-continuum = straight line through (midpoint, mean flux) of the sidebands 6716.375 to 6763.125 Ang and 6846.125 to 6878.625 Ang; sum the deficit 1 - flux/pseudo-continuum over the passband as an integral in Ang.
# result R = 0.5 Ang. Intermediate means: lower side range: 7.72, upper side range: 7.37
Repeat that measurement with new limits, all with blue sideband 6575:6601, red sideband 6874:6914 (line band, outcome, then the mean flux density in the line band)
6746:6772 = -1.30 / 7.6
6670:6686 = 0.27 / 7.07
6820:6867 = -0.70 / 7.4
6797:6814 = -0.69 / 7.56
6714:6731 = -1.55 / 7.88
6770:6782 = -0.09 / 7.3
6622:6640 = -0.78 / 7.48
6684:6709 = -0.87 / 7.45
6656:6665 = -0.21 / 7.35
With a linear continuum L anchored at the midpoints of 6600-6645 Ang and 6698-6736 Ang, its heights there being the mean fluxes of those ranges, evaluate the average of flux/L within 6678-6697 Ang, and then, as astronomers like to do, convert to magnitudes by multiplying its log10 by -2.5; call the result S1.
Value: 0.030 mag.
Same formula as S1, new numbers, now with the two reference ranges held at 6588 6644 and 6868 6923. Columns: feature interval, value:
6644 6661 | 0.02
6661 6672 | 0.03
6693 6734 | -0.05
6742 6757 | -0.03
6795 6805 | -0.07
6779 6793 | 0.03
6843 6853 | -0.02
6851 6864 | -0.05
